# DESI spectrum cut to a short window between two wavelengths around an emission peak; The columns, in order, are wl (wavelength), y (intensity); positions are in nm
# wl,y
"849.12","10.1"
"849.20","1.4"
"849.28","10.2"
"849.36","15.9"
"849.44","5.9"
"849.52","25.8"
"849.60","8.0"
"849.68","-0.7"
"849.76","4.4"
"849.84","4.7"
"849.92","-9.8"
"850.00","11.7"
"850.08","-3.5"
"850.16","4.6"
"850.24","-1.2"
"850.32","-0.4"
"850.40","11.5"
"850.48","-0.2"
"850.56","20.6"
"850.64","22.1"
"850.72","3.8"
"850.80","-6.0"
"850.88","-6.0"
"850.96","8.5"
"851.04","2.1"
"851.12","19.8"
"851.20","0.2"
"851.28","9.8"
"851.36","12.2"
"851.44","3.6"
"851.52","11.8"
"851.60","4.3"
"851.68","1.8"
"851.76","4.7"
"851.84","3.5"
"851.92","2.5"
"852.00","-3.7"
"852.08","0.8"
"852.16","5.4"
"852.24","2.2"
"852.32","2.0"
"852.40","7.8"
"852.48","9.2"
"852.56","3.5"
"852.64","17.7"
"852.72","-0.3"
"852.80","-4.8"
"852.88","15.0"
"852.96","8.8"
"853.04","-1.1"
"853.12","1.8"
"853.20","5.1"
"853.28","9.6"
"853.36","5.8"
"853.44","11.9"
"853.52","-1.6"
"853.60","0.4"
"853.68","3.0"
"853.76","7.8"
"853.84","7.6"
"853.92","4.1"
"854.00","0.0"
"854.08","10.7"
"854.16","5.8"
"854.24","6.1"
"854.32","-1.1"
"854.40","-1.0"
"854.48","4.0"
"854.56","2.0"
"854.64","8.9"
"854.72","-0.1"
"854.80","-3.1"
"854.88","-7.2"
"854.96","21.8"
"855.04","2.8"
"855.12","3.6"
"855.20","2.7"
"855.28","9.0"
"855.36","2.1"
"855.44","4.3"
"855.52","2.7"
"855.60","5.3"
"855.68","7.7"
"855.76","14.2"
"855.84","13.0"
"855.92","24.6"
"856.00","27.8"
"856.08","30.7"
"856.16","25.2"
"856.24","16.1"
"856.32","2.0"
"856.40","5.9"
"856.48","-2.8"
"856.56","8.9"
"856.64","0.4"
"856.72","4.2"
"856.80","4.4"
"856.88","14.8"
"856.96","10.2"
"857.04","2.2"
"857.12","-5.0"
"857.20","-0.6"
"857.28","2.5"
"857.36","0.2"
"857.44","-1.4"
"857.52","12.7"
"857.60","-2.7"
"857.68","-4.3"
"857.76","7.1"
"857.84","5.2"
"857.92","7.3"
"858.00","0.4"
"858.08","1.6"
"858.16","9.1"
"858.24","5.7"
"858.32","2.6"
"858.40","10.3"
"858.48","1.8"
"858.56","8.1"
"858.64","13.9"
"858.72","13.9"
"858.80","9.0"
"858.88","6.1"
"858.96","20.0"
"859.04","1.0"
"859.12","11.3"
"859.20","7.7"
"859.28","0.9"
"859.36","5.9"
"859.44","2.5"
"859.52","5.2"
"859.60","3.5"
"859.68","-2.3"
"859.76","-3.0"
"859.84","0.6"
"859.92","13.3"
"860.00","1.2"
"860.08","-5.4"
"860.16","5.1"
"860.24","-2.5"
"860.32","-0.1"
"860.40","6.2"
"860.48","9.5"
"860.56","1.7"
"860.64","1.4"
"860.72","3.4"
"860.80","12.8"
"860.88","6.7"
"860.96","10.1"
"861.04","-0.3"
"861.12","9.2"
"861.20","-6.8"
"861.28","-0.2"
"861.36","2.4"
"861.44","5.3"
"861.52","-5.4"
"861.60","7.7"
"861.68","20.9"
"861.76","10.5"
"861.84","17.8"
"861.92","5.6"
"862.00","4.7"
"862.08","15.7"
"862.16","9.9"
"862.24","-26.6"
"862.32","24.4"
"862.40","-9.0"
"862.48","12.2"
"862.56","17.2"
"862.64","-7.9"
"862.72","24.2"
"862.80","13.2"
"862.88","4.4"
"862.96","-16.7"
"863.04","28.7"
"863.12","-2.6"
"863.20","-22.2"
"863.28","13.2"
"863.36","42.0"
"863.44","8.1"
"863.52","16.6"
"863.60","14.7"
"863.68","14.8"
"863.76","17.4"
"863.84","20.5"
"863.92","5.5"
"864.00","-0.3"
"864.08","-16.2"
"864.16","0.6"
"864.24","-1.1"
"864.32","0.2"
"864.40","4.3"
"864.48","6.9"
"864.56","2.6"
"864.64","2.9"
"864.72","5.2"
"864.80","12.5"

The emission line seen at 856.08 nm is H-beta 4861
